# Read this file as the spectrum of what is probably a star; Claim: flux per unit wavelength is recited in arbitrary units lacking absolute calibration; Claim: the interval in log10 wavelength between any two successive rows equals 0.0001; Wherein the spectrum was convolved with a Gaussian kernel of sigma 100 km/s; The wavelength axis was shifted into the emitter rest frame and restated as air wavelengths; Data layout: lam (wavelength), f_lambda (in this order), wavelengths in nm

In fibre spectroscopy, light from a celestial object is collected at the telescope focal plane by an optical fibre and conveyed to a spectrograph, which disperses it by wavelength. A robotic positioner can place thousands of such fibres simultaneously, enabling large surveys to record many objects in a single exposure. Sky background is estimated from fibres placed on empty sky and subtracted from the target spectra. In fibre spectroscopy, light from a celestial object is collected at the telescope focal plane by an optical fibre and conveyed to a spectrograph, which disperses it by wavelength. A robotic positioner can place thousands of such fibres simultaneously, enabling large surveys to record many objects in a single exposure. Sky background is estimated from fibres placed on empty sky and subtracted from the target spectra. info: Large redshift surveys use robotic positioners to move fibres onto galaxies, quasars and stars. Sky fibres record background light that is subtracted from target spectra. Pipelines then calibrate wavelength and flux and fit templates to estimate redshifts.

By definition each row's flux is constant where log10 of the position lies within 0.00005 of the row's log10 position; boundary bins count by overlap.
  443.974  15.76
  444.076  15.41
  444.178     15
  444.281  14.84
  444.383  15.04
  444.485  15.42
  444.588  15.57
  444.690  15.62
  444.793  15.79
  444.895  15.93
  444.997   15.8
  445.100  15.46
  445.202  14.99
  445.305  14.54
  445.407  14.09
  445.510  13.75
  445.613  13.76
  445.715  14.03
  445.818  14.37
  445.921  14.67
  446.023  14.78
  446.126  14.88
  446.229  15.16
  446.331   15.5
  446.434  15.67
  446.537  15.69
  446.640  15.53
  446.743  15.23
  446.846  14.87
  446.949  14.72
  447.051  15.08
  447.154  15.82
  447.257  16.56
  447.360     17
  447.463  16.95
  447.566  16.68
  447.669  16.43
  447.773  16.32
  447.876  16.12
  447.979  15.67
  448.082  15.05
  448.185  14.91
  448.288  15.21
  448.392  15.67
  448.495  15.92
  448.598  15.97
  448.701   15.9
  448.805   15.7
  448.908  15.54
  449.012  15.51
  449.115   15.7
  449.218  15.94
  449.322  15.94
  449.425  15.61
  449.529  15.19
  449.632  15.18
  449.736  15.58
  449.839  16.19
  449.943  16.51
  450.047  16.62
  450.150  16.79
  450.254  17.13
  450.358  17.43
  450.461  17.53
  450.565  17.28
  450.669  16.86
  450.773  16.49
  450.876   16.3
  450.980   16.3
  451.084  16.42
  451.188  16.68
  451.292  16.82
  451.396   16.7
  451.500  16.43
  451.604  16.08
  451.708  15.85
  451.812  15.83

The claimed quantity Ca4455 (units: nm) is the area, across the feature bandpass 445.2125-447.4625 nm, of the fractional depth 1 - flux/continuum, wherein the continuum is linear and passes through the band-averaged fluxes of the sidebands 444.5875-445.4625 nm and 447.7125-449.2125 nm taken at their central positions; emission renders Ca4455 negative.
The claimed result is 0.05 nm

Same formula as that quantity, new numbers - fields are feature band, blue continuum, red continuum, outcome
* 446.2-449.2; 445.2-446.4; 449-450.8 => -0.07 nm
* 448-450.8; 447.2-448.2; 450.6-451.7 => 0.05 nm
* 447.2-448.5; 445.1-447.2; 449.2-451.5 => -0.05 nm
